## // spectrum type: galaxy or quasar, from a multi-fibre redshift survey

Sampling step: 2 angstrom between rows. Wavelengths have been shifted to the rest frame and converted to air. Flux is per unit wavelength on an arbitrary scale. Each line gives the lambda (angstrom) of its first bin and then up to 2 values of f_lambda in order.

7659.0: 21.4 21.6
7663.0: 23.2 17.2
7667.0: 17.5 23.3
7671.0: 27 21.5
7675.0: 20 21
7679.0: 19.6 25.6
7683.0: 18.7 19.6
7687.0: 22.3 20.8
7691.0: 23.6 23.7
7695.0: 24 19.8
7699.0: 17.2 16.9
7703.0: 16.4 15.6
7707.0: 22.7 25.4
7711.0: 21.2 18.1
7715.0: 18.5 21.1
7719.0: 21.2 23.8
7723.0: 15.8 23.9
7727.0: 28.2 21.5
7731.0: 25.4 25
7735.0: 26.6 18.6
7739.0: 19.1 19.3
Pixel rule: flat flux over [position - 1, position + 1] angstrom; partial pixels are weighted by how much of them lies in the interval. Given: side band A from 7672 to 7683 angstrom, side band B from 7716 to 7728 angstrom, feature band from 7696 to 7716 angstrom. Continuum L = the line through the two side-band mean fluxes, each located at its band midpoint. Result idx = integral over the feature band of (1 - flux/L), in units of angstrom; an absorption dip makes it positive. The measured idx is 2.5 angstrom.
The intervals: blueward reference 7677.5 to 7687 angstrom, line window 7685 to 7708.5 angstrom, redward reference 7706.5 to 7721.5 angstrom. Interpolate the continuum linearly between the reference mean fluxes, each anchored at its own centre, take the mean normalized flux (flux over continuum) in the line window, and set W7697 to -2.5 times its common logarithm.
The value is 0.044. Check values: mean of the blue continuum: 21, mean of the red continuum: 21.4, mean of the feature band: 20.4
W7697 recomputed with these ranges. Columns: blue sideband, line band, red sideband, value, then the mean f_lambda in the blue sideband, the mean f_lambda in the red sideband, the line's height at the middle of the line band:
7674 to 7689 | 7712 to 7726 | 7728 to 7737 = 0.141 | 21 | 24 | 23.2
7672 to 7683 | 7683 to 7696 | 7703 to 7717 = -0.063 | 21.3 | 20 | 20.8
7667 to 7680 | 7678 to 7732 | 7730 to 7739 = 0.071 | 21.7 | 23.4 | 22.6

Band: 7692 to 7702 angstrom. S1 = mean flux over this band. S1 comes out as 20.3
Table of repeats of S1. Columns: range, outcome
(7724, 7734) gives 24.8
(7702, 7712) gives 20.3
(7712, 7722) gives 20.5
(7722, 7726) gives 19.9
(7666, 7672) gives 22.6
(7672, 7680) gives 20.5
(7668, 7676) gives 22.9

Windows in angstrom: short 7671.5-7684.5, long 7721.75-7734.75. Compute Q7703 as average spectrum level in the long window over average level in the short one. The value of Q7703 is 1.1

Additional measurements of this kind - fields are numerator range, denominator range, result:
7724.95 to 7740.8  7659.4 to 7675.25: 1.08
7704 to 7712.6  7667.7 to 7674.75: 0.90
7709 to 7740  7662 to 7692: 1.03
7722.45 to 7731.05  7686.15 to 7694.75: 1.01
